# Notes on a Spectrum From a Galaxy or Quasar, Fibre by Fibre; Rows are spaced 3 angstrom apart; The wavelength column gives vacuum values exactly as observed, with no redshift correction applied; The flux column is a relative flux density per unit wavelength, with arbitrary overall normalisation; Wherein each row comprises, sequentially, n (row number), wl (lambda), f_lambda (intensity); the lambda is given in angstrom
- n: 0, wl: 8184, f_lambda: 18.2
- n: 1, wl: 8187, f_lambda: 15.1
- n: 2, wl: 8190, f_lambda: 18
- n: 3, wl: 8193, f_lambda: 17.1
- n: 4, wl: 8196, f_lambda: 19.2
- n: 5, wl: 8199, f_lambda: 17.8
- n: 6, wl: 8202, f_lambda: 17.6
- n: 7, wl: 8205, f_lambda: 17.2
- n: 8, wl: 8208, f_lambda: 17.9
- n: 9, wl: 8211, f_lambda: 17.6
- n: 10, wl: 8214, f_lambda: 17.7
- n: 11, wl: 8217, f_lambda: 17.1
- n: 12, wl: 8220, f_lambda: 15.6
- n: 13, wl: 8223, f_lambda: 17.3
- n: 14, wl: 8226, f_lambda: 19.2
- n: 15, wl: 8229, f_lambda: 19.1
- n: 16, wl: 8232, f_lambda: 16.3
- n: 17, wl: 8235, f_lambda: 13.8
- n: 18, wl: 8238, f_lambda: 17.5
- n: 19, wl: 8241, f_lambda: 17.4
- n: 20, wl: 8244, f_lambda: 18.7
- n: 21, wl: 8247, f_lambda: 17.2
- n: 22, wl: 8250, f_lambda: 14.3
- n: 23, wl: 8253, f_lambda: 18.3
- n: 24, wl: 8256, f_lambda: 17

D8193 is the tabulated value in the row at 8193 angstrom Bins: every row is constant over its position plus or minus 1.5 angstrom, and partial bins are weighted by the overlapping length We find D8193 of 17.1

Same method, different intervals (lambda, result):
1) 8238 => 17.5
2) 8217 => 17.1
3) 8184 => 18.2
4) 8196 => 19.2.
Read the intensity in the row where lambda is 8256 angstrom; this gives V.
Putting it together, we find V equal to 17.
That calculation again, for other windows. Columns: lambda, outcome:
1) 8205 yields 17.2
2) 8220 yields 15.6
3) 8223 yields 17.3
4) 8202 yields 17.6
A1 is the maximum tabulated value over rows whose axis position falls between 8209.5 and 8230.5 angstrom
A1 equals 19.2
